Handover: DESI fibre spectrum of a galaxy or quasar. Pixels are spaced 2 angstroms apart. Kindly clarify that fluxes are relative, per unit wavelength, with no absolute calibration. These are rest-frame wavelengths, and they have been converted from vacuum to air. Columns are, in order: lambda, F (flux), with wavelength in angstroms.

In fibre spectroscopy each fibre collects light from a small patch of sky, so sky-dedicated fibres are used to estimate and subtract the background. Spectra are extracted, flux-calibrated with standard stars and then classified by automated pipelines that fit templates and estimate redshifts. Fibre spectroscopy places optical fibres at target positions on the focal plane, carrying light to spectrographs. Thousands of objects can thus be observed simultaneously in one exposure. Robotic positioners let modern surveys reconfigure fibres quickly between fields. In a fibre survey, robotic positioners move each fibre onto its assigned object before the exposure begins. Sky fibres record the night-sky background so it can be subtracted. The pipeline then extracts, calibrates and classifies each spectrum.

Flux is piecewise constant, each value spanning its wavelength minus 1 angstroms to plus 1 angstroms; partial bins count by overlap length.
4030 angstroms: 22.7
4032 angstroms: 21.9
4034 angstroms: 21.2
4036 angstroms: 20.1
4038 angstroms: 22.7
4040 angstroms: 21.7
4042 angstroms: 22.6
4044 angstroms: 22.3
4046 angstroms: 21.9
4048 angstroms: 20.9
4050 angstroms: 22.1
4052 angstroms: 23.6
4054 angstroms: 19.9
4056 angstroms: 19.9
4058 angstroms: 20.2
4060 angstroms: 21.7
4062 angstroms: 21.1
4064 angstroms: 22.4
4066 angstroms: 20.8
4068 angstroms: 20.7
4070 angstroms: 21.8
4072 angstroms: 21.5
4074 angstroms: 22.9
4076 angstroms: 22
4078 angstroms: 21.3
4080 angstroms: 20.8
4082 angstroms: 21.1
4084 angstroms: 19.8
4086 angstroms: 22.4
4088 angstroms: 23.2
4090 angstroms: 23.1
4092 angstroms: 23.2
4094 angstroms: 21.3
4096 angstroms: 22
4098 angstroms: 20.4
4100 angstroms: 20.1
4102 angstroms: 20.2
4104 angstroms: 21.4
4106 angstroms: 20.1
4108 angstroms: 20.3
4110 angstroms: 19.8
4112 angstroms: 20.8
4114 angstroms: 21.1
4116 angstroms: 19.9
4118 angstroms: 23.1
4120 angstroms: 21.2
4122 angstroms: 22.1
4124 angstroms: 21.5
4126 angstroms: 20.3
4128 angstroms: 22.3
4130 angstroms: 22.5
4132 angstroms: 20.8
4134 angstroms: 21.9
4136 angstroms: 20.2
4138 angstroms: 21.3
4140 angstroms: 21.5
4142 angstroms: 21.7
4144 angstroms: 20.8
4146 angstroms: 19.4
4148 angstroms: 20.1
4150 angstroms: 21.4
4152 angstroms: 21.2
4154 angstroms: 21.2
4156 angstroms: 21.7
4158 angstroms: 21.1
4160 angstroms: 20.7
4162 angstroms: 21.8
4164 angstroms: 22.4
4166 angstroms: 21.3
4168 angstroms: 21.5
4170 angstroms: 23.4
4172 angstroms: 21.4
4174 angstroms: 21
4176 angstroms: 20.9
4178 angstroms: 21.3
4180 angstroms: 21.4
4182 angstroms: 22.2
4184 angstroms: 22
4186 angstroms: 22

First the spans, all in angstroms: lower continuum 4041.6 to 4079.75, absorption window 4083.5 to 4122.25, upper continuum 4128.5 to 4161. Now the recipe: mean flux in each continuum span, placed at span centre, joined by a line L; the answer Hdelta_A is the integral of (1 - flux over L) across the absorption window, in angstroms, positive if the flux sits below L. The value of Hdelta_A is 0.1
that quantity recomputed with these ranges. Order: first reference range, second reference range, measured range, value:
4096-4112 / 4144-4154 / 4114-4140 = -1.10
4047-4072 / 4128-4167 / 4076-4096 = -0.53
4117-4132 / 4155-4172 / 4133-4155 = 0.79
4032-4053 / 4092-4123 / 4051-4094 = -0.20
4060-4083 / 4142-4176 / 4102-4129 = 0.44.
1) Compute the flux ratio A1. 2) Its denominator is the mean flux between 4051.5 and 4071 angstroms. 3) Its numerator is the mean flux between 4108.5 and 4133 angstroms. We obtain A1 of 1.01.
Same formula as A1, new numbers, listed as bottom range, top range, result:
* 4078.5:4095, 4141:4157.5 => 0.96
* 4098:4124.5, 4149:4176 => 1.03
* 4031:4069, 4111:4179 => 0.99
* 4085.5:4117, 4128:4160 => 1.00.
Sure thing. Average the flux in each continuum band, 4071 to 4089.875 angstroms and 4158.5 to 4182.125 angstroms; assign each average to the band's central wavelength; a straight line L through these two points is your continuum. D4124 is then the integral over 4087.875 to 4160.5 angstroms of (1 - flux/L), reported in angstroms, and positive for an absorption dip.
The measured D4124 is 1.6 angstroms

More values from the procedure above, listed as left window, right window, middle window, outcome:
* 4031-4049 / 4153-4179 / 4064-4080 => 0.1 angstroms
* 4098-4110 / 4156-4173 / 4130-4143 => -0.2 angstroms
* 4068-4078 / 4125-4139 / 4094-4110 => 0.7 angstroms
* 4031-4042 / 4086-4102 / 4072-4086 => 0.2 angstroms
